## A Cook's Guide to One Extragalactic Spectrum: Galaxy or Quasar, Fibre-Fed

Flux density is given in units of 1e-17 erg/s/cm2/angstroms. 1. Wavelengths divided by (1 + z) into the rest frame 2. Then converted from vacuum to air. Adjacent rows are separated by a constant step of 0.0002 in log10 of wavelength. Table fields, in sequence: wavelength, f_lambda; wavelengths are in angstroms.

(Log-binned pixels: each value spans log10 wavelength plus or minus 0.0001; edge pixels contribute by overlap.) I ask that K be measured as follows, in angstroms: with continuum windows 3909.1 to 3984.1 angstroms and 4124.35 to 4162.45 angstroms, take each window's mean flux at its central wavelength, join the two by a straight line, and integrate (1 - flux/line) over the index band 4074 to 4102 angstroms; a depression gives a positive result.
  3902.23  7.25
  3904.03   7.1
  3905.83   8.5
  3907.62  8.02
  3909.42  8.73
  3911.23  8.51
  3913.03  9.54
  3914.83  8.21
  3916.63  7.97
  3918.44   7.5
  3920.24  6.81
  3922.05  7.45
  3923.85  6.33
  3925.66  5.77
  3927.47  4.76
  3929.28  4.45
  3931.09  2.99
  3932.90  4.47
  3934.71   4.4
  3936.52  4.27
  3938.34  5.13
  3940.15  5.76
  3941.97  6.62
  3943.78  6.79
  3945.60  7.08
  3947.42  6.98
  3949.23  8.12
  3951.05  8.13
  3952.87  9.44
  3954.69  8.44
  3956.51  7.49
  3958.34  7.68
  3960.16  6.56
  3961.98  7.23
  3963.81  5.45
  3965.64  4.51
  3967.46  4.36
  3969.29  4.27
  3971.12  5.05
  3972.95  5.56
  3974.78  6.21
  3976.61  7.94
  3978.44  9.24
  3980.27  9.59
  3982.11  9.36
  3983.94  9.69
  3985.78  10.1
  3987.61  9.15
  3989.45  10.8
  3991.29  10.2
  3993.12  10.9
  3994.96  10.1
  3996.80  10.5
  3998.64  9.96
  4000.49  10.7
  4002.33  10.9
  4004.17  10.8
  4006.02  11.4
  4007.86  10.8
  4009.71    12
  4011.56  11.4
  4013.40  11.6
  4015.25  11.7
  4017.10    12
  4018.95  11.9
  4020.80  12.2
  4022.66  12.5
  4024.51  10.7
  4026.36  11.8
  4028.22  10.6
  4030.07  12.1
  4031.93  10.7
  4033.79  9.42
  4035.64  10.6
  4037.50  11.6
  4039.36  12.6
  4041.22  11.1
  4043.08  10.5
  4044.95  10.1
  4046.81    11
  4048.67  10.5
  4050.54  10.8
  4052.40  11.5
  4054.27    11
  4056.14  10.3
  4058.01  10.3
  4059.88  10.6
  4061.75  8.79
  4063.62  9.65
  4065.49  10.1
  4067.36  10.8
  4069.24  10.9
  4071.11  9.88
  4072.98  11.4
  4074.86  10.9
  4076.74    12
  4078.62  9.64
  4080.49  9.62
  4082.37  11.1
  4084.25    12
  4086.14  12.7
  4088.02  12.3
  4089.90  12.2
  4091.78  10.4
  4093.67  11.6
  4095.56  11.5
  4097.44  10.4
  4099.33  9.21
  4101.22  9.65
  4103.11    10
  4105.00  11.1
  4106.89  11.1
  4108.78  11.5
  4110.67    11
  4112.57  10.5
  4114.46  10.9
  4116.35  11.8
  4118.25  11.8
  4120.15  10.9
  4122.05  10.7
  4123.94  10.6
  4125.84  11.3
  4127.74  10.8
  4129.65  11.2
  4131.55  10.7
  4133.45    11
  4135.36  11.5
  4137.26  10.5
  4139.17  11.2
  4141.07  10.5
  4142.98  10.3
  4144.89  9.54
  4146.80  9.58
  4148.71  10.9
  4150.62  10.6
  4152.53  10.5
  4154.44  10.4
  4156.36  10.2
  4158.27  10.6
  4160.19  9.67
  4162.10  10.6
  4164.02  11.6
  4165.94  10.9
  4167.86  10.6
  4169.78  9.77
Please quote -4.5 angstroms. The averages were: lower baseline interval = 6.74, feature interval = 11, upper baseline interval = 10.6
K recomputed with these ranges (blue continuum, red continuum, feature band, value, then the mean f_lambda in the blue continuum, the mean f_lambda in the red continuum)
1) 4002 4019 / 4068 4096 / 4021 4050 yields 0.7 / 11.4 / 11.2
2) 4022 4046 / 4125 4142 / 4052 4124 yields 1.3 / 11.1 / 11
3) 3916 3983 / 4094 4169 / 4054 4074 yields -2.6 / 6.49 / 10.7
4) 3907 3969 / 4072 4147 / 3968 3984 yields 0.7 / 6.61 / 10.9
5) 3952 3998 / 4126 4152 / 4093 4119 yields -1.9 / 8.01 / 10.7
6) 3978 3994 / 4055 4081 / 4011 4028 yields -2.7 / 9.91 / 10.4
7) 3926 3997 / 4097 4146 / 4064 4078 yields -1.7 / 7.14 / 10.8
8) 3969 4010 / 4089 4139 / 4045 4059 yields -0.8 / 9.4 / 10.9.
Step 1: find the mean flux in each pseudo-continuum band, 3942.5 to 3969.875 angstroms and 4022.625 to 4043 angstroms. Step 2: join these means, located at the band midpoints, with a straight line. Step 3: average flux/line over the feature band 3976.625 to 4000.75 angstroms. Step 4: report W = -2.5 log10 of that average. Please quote -0.14 mag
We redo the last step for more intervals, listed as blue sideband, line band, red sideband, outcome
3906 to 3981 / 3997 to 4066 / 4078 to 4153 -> -0.24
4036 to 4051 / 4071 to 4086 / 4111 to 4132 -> 0.00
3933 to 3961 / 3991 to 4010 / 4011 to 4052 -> -0.12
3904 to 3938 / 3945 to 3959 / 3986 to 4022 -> 0.04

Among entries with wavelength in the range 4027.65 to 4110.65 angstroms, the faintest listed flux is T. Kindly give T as 8.79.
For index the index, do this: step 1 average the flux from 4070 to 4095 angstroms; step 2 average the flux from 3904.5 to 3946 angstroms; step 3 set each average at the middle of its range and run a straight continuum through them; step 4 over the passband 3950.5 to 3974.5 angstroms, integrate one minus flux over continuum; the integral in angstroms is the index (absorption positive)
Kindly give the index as 3.6 angstroms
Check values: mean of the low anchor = 6.52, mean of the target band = 6.44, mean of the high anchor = 11.2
